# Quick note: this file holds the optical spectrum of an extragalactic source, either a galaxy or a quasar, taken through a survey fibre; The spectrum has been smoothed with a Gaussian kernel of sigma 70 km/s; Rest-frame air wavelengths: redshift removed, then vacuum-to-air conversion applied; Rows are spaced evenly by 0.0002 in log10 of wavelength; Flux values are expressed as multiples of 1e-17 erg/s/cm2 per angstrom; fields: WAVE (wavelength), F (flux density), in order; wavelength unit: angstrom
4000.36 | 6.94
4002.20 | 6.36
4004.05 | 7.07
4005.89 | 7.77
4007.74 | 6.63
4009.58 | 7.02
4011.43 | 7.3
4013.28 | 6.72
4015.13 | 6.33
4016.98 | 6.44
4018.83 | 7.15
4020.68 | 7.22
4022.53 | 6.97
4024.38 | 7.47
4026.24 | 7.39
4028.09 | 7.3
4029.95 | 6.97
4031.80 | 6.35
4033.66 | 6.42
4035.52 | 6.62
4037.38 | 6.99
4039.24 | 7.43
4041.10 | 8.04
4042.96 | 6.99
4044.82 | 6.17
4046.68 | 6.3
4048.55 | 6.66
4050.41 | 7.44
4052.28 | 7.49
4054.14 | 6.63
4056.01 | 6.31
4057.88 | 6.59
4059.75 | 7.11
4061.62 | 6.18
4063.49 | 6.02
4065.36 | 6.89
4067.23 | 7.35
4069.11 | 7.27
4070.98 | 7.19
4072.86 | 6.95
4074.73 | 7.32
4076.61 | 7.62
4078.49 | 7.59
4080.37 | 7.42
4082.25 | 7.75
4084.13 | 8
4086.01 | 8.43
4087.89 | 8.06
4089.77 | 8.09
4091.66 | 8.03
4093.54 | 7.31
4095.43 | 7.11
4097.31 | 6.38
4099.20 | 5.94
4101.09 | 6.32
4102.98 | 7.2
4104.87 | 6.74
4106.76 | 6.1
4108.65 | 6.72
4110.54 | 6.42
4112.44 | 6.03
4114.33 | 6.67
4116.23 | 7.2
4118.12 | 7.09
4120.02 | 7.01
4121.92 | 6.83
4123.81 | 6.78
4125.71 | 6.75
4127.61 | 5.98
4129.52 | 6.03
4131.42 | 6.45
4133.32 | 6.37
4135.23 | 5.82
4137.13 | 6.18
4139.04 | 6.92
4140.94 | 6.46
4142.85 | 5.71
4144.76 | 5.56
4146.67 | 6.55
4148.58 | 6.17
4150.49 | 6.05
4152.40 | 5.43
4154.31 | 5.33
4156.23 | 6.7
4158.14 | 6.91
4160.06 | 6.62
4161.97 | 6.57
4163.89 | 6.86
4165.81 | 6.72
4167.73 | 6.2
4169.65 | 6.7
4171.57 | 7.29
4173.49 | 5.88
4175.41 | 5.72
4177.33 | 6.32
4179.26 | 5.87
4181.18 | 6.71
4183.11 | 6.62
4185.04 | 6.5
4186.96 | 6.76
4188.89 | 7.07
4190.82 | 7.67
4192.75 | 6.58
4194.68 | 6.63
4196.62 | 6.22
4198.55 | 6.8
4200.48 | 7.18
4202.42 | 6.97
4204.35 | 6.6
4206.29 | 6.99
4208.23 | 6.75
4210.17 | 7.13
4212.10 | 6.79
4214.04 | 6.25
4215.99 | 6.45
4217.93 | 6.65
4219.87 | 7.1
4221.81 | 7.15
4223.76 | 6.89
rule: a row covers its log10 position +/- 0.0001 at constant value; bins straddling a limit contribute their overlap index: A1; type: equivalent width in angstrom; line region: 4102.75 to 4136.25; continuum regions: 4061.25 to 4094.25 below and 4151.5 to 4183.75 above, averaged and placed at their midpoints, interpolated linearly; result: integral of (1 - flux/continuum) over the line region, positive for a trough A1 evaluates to 1.9 angstrom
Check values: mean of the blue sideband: 7.44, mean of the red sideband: 6.38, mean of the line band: 6.55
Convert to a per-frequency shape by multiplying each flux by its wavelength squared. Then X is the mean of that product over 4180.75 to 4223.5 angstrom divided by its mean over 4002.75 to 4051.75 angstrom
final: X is 1.06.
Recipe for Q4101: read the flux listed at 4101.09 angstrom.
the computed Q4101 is 6.32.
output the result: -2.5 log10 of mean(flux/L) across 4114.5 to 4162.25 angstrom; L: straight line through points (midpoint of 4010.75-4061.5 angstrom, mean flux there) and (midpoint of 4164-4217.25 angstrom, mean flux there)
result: 0.06 mag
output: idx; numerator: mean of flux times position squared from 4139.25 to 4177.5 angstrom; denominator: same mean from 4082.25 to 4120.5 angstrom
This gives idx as 0.92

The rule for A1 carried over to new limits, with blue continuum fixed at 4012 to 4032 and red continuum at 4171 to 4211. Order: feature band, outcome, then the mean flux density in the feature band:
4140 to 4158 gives 1.9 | 6.04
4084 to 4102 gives -1.3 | 7.34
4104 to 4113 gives 0.5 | 6.41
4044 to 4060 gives 0.4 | 6.73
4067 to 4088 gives -2.1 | 7.57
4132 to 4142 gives 0.6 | 6.35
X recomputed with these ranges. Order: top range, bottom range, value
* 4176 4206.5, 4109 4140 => 1.06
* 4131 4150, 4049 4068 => 0.95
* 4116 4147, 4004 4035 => 0.98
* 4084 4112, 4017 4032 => 1.03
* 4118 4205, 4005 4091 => 0.96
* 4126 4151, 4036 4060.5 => 0.93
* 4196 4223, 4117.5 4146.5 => 1.10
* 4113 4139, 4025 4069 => 0.99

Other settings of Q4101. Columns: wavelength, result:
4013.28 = 6.72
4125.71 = 6.75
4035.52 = 6.62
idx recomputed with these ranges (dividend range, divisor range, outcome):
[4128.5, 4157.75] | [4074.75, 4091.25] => 0.80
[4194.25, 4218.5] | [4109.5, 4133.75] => 1.06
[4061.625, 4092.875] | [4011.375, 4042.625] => 1.09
